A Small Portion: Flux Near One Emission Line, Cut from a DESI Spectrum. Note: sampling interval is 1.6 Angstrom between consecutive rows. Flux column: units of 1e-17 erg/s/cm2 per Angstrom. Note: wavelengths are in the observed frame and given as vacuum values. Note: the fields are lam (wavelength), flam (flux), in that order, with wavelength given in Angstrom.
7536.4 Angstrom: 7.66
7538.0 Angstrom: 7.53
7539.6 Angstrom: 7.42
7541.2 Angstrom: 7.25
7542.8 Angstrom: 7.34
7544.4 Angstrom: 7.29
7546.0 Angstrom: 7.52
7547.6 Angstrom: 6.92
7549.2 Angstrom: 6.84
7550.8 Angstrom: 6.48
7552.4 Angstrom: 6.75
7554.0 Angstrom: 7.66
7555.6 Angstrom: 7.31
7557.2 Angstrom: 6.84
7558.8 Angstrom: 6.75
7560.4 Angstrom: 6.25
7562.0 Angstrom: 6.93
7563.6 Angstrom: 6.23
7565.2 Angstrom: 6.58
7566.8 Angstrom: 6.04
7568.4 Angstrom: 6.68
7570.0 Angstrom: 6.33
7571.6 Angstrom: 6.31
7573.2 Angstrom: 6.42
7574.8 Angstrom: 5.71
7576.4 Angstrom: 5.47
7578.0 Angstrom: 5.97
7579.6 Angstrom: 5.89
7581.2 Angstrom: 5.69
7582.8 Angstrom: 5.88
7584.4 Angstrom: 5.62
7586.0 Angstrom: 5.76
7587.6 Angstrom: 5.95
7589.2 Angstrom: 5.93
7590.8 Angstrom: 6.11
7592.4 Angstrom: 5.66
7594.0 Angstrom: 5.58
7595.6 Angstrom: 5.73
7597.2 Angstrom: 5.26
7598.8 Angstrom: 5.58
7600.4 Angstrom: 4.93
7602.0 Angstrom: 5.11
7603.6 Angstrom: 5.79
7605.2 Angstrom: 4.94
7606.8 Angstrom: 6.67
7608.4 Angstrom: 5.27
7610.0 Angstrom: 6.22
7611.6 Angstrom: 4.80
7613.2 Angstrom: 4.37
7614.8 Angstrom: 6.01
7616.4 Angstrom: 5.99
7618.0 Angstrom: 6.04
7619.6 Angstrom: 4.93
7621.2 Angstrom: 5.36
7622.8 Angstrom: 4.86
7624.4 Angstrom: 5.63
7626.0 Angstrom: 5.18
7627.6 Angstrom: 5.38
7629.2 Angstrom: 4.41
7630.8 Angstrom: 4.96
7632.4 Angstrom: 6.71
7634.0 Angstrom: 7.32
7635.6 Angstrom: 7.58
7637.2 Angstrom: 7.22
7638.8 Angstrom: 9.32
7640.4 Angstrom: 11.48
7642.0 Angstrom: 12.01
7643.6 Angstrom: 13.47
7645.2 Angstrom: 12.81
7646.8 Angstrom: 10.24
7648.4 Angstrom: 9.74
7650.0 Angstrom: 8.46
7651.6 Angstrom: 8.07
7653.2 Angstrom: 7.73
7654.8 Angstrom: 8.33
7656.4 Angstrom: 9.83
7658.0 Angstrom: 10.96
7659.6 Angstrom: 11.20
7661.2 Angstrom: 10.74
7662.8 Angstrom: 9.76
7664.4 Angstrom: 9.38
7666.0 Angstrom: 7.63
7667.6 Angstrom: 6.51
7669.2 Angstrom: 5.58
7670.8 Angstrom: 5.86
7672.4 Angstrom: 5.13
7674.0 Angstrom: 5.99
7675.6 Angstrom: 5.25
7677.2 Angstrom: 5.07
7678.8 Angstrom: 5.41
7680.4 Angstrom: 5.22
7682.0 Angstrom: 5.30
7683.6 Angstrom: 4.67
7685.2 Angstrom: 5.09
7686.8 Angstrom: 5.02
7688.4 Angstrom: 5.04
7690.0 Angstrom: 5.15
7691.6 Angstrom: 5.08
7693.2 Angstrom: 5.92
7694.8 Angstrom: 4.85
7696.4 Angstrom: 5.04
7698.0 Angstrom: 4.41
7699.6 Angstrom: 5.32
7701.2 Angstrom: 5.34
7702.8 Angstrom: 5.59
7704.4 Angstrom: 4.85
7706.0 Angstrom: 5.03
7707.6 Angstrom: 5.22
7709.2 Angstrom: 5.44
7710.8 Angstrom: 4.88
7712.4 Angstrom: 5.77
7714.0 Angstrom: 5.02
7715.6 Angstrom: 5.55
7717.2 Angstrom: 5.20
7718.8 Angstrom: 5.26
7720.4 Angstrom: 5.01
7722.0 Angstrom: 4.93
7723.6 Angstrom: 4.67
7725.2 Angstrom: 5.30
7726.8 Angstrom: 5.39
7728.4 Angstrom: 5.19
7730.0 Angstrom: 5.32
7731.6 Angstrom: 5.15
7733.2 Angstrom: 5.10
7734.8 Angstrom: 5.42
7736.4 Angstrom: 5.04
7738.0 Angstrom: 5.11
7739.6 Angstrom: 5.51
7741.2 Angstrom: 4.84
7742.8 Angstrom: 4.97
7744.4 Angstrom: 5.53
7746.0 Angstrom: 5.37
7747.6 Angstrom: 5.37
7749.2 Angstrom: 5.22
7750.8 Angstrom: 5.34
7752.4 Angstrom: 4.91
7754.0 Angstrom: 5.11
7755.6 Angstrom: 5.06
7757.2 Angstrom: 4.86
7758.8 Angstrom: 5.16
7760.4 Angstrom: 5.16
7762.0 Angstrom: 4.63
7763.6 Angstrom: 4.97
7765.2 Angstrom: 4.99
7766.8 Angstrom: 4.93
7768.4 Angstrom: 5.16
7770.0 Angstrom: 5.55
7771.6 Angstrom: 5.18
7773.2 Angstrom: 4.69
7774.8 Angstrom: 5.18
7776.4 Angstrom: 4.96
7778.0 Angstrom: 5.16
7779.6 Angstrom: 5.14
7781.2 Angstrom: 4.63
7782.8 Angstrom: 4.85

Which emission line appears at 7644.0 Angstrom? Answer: [S II] 6716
